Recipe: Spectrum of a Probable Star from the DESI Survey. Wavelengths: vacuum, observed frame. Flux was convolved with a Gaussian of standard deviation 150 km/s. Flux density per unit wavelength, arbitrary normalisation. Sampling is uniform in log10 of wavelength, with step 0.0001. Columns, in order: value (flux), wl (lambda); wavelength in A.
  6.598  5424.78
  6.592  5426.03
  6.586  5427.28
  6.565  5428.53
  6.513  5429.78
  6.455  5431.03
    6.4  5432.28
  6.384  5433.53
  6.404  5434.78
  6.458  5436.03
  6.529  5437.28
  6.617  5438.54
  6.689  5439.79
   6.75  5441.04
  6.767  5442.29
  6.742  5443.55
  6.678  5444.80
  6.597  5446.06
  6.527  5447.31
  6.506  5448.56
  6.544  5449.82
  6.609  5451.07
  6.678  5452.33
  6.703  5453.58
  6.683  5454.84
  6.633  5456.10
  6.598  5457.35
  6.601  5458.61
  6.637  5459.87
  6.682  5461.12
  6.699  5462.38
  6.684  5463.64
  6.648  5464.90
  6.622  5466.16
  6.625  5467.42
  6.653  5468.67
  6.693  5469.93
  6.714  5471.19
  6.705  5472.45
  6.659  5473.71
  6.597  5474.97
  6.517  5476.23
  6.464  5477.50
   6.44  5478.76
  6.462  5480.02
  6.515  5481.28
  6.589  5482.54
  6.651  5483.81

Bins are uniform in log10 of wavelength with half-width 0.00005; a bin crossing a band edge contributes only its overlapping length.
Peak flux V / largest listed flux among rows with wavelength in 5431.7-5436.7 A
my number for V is 6.458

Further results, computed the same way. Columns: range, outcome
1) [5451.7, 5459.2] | 6.703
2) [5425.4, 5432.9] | 6.592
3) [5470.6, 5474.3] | 6.714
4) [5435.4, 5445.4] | 6.767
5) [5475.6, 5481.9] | 6.517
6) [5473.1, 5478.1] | 6.659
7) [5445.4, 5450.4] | 6.597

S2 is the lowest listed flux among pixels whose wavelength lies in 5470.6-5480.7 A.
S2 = 6.44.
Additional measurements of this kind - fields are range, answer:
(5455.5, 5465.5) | 6.598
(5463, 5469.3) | 6.622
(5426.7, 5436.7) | 6.384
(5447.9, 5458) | 6.506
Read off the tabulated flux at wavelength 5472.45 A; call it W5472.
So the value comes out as 6.705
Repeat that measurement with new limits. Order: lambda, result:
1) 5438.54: 6.617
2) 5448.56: 6.506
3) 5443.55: 6.742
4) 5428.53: 6.565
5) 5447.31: 6.527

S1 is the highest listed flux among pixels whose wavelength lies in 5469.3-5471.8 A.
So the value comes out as 6.714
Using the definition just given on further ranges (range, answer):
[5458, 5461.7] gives 6.682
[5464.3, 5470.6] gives 6.693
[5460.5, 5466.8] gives 6.699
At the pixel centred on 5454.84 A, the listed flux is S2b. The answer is 6.683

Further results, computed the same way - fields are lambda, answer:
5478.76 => 6.44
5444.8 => 6.678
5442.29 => 6.767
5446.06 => 6.597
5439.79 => 6.689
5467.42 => 6.625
